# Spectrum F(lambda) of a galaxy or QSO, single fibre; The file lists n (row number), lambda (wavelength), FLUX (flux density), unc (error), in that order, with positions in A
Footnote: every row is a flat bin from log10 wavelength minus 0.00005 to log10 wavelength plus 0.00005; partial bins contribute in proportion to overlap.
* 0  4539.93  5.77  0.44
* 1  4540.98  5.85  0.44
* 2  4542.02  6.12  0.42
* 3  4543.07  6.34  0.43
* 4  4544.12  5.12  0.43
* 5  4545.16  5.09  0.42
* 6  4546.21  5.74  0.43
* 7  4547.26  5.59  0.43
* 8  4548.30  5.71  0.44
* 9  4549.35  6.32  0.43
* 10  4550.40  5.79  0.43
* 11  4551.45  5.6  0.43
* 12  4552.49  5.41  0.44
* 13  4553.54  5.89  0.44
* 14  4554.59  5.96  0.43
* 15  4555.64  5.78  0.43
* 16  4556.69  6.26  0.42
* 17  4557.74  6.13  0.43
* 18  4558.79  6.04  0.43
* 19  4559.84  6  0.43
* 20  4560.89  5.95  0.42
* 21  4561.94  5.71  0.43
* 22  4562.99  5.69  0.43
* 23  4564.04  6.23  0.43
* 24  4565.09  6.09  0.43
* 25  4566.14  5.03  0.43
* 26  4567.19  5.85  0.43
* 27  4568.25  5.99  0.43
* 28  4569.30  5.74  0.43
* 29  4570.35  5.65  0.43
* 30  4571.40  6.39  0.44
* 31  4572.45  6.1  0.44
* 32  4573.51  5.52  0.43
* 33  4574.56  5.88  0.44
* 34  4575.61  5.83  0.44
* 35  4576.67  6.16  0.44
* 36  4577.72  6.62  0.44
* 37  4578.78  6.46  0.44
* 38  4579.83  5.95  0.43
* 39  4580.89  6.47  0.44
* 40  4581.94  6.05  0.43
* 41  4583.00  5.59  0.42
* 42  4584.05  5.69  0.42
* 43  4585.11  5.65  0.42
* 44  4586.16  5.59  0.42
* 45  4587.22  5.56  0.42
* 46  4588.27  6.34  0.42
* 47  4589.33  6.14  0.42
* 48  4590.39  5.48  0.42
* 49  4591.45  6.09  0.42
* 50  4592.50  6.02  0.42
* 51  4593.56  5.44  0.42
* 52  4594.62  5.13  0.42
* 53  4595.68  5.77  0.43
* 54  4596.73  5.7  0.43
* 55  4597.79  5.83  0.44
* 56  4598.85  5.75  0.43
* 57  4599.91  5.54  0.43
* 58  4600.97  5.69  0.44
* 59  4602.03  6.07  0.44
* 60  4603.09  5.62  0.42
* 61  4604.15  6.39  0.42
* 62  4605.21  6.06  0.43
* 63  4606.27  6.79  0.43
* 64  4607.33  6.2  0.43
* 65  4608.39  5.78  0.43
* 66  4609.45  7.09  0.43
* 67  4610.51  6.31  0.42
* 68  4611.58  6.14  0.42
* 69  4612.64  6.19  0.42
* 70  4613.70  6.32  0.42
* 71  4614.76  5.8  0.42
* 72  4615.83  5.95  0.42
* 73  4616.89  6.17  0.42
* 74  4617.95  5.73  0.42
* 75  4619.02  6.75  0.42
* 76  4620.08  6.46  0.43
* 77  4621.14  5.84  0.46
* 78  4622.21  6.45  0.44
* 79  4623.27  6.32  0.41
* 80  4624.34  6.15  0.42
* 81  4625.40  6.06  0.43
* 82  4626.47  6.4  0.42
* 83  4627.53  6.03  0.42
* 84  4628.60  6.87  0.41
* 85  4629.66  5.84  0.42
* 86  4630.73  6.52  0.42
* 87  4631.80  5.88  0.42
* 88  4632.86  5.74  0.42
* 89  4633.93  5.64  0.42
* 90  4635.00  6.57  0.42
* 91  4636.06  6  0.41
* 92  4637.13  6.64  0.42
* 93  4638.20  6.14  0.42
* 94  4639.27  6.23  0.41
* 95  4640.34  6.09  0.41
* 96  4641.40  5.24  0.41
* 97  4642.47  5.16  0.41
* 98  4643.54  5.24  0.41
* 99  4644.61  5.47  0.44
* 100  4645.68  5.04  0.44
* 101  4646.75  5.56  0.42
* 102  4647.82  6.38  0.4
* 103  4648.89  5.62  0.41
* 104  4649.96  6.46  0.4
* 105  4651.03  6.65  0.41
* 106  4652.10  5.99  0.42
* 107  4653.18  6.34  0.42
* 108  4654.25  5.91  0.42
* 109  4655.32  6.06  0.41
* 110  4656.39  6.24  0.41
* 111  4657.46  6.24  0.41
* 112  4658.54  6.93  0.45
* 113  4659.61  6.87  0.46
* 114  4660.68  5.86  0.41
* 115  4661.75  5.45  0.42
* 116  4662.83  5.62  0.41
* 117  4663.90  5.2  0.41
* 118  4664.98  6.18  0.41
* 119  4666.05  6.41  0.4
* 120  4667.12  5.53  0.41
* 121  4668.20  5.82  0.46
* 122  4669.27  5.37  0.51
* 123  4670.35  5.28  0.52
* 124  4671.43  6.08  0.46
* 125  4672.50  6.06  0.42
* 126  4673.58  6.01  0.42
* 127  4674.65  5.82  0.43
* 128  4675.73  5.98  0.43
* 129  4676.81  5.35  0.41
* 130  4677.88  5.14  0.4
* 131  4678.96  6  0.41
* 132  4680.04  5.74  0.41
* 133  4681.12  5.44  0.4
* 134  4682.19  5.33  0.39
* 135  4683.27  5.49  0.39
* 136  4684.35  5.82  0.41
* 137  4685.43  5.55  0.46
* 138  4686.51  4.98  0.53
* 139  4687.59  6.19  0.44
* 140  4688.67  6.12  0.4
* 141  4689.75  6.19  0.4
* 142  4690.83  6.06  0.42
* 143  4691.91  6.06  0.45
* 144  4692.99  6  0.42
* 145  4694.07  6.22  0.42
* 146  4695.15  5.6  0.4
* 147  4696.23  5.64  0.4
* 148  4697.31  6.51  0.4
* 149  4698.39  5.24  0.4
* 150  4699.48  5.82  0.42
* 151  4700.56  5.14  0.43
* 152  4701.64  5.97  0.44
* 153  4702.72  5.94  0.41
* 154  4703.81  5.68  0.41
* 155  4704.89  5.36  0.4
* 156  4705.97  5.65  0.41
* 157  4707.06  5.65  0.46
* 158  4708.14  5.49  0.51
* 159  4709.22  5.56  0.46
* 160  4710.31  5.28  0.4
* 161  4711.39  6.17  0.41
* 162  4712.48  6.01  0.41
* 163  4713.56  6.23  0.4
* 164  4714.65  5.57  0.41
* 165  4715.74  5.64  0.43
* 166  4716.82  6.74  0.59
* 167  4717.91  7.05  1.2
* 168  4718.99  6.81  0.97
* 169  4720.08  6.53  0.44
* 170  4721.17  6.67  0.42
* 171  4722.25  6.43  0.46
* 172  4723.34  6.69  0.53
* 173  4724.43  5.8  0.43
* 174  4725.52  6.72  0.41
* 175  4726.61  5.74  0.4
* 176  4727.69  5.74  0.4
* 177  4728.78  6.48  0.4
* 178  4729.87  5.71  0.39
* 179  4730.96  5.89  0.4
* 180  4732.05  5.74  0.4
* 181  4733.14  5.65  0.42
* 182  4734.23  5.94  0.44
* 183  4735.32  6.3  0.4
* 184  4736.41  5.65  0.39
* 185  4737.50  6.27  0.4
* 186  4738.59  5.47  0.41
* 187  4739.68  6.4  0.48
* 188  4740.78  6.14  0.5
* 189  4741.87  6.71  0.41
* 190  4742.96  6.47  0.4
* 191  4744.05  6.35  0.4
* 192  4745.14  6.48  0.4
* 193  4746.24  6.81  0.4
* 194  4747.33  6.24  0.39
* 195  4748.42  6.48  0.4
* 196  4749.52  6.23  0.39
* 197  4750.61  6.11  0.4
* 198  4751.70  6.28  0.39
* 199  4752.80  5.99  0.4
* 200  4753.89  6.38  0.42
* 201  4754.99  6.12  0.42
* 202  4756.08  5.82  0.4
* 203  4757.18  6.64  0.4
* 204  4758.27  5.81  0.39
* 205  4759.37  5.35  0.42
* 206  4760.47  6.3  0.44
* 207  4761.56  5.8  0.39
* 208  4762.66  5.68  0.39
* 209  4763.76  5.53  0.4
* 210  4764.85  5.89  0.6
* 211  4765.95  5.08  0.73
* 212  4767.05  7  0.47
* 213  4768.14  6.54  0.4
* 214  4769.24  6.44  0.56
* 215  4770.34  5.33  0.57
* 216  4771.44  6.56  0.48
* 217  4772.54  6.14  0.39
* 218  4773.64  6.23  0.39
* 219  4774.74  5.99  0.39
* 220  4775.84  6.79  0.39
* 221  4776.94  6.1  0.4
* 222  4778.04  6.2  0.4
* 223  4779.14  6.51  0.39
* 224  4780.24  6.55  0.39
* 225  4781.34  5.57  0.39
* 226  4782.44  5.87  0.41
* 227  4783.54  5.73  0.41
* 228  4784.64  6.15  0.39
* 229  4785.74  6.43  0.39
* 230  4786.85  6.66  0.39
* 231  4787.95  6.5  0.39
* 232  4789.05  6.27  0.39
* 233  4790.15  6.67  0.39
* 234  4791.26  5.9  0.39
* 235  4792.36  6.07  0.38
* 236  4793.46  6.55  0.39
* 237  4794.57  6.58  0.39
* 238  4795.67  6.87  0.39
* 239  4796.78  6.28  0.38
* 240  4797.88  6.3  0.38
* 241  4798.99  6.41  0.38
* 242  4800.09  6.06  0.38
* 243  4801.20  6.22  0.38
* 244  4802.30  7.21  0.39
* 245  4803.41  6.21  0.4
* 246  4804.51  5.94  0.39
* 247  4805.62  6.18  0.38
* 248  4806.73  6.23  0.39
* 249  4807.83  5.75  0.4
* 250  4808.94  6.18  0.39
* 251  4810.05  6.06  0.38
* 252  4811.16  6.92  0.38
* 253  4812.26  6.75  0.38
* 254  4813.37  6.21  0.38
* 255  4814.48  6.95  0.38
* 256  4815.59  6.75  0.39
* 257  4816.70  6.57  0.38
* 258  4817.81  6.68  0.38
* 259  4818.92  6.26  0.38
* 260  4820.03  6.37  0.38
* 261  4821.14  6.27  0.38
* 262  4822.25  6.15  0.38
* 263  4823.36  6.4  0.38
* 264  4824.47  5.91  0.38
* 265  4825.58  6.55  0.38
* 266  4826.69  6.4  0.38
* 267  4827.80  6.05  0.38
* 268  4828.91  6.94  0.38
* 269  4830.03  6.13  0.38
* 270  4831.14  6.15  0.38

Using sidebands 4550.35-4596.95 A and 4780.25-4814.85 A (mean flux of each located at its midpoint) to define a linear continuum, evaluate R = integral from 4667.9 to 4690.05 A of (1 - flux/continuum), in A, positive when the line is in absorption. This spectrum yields 1.4 A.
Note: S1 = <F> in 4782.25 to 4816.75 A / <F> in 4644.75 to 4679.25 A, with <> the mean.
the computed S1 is 1.08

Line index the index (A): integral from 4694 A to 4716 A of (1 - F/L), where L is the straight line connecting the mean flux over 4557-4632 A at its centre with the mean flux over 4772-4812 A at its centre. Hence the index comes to 1.59 A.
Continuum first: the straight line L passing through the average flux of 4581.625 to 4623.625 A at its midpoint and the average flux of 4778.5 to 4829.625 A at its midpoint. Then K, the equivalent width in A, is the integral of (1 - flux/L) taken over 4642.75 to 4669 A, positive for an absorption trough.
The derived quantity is 0.6 A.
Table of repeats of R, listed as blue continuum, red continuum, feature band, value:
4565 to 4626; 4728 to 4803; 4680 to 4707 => 1.57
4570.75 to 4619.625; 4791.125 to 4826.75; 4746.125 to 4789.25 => 1.07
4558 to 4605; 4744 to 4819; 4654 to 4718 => 2.54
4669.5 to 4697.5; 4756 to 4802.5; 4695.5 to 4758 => -1.07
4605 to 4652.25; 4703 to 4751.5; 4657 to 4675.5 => 0.52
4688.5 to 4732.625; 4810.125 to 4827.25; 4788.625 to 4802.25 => -0.04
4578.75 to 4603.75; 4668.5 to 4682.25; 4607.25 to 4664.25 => -3.31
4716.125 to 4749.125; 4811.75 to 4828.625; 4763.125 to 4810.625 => 1.04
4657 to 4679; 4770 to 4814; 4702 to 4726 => -0.22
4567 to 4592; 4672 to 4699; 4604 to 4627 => -1.36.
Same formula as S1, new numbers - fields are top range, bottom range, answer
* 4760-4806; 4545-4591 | 1.06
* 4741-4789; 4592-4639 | 1.02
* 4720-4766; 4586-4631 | 1.01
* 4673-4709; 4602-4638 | 0.92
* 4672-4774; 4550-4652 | 1.00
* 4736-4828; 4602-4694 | 1.04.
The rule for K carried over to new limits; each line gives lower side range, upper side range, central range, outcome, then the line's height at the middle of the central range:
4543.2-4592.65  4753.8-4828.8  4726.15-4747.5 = 0.2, 6.16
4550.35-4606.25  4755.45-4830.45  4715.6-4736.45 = -0.3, 6.14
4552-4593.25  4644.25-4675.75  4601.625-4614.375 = -0.7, 5.93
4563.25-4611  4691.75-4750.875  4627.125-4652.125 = 0.1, 5.98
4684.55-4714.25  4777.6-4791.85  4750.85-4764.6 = 0.3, 6.09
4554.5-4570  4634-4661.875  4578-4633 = -0.8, 5.96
